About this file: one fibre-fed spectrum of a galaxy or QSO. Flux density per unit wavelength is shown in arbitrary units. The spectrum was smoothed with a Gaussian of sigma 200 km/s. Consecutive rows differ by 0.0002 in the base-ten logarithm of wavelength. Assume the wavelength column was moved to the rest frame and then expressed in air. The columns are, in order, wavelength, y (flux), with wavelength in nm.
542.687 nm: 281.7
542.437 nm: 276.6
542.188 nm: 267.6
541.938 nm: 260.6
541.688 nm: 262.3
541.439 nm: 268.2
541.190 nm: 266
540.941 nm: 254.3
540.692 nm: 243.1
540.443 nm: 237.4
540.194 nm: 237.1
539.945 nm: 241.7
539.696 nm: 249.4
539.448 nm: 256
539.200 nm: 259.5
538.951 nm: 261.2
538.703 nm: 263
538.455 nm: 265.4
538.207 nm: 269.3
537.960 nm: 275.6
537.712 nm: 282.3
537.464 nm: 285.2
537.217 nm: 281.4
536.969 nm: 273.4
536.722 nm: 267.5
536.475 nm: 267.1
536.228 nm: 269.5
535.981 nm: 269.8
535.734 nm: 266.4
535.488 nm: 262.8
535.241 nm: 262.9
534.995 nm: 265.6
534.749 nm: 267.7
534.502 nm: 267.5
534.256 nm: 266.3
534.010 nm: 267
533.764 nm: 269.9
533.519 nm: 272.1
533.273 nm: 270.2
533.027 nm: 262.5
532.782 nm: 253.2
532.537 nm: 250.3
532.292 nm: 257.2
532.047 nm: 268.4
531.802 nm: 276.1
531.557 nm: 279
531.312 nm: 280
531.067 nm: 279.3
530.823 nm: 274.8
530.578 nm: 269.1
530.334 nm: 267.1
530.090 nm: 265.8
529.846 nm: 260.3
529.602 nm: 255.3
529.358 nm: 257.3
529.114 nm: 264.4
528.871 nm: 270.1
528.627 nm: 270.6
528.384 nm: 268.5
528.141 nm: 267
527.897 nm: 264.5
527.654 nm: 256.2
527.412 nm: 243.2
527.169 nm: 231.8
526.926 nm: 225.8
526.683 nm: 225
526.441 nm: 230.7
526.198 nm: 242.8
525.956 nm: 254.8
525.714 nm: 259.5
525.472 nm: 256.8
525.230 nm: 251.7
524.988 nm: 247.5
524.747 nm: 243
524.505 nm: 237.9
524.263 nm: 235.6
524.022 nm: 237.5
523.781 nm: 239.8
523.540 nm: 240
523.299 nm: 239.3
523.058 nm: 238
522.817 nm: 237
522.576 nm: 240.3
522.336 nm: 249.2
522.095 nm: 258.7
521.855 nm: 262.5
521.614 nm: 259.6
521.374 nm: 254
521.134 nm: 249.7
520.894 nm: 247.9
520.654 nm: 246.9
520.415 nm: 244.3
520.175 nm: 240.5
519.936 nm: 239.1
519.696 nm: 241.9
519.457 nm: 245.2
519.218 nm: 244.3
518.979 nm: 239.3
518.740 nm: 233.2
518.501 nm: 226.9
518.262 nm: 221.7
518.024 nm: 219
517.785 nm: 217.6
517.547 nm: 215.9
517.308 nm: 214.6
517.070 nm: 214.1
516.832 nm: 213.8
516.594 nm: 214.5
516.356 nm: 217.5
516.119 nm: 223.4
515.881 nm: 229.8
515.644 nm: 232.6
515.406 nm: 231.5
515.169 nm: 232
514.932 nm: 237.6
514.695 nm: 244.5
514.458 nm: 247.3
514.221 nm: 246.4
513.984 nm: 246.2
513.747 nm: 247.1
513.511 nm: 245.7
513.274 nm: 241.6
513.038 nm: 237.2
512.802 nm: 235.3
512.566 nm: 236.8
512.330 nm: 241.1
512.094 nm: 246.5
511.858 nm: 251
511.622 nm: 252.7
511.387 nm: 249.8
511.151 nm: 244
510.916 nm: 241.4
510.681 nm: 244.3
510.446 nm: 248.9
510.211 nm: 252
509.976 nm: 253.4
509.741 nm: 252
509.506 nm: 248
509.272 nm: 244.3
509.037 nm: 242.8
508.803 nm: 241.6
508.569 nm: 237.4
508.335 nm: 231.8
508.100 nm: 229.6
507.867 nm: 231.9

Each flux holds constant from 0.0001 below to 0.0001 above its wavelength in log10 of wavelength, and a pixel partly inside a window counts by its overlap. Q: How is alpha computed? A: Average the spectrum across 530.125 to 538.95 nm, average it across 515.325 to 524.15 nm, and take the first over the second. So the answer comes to 1.14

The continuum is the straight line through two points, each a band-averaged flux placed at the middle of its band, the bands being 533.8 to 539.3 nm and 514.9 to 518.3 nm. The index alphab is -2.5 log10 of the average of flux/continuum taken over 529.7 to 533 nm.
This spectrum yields -0.04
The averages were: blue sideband 222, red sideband 269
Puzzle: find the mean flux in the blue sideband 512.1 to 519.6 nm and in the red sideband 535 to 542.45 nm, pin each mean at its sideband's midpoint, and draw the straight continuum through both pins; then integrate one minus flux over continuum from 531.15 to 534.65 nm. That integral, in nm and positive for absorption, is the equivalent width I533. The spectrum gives -0.16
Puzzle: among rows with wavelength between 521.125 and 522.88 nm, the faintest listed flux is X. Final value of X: 237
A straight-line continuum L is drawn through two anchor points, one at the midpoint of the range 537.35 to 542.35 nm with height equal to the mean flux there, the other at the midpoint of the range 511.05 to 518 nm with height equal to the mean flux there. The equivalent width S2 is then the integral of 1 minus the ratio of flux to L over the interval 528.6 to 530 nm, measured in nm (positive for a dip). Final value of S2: -0.07 nm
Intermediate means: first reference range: 234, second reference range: 260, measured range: 262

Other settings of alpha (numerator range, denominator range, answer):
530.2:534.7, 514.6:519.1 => 1.19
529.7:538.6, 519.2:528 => 1.10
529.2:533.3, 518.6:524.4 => 1.09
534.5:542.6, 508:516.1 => 1.09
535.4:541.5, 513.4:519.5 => 1.14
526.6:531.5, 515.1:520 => 1.15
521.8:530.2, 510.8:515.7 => 1.03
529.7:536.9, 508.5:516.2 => 1.10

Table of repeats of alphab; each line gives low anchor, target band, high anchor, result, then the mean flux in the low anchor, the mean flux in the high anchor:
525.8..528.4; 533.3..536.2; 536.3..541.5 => -0.046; 246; 262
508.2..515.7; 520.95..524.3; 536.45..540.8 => 0.020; 243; 262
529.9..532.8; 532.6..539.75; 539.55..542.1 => -0.029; 269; 252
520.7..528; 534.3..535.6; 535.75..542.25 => -0.030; 245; 263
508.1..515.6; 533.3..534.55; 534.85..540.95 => -0.037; 243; 263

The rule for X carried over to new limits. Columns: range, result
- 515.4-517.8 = 213.8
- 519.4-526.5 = 230.7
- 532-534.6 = 250.3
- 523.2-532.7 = 225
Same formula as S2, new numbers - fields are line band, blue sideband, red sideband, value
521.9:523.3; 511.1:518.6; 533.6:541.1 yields -0.01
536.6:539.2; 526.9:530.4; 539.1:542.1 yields -0.18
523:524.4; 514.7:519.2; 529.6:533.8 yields 0.04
